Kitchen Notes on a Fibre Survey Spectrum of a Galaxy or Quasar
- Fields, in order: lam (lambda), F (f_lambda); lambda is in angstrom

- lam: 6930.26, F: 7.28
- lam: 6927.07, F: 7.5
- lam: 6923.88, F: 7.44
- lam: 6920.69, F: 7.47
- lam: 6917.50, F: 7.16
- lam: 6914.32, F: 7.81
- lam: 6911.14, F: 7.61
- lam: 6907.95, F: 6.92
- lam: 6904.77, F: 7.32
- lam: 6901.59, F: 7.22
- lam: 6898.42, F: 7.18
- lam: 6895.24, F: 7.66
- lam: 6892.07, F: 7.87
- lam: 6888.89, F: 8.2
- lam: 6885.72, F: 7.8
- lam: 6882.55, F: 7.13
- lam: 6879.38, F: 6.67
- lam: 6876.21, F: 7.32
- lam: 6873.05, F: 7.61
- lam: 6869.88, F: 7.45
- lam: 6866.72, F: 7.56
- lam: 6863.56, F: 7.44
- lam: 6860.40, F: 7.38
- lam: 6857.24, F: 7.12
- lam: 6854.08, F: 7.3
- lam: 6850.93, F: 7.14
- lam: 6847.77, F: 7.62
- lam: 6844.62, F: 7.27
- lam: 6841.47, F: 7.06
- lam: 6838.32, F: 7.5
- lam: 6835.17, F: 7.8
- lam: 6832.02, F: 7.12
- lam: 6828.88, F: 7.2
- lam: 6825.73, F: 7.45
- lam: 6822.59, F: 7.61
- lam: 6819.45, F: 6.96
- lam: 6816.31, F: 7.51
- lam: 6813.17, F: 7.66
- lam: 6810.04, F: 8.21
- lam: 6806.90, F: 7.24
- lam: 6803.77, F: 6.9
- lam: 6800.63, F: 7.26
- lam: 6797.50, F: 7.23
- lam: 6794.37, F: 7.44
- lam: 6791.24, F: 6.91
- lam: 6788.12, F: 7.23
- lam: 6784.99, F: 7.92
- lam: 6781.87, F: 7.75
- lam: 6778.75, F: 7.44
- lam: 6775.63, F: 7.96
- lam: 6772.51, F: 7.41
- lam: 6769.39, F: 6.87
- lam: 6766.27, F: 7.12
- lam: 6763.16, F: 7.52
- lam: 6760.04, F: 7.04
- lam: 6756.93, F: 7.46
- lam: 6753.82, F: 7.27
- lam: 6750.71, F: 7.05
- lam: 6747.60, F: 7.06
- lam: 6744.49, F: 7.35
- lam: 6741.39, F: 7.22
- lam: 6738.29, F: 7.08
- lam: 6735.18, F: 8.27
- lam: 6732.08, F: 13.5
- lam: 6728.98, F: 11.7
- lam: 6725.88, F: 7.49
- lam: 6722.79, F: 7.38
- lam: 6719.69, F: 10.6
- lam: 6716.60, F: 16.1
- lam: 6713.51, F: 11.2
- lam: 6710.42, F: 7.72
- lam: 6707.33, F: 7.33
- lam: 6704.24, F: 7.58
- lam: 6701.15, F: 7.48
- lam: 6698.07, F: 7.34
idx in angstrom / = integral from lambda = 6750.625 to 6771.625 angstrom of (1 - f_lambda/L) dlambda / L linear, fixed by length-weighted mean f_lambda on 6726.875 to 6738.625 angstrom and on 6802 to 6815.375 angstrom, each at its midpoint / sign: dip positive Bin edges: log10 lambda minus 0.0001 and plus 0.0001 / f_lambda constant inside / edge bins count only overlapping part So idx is 4.7 angstrom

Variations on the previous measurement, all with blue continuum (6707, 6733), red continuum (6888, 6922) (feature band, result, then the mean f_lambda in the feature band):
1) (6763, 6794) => 6.76 angstrom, 7.41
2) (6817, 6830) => 2.14 angstrom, 7.32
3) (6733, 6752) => 4.74 angstrom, 7.55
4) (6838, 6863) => 3.13 angstrom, 7.29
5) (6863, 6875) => 0.79 angstrom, 7.52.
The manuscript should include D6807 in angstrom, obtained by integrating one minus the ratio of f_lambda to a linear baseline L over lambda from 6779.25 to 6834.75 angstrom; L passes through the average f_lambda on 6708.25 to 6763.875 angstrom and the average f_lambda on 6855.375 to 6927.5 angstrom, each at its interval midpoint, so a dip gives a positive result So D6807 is 5.4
